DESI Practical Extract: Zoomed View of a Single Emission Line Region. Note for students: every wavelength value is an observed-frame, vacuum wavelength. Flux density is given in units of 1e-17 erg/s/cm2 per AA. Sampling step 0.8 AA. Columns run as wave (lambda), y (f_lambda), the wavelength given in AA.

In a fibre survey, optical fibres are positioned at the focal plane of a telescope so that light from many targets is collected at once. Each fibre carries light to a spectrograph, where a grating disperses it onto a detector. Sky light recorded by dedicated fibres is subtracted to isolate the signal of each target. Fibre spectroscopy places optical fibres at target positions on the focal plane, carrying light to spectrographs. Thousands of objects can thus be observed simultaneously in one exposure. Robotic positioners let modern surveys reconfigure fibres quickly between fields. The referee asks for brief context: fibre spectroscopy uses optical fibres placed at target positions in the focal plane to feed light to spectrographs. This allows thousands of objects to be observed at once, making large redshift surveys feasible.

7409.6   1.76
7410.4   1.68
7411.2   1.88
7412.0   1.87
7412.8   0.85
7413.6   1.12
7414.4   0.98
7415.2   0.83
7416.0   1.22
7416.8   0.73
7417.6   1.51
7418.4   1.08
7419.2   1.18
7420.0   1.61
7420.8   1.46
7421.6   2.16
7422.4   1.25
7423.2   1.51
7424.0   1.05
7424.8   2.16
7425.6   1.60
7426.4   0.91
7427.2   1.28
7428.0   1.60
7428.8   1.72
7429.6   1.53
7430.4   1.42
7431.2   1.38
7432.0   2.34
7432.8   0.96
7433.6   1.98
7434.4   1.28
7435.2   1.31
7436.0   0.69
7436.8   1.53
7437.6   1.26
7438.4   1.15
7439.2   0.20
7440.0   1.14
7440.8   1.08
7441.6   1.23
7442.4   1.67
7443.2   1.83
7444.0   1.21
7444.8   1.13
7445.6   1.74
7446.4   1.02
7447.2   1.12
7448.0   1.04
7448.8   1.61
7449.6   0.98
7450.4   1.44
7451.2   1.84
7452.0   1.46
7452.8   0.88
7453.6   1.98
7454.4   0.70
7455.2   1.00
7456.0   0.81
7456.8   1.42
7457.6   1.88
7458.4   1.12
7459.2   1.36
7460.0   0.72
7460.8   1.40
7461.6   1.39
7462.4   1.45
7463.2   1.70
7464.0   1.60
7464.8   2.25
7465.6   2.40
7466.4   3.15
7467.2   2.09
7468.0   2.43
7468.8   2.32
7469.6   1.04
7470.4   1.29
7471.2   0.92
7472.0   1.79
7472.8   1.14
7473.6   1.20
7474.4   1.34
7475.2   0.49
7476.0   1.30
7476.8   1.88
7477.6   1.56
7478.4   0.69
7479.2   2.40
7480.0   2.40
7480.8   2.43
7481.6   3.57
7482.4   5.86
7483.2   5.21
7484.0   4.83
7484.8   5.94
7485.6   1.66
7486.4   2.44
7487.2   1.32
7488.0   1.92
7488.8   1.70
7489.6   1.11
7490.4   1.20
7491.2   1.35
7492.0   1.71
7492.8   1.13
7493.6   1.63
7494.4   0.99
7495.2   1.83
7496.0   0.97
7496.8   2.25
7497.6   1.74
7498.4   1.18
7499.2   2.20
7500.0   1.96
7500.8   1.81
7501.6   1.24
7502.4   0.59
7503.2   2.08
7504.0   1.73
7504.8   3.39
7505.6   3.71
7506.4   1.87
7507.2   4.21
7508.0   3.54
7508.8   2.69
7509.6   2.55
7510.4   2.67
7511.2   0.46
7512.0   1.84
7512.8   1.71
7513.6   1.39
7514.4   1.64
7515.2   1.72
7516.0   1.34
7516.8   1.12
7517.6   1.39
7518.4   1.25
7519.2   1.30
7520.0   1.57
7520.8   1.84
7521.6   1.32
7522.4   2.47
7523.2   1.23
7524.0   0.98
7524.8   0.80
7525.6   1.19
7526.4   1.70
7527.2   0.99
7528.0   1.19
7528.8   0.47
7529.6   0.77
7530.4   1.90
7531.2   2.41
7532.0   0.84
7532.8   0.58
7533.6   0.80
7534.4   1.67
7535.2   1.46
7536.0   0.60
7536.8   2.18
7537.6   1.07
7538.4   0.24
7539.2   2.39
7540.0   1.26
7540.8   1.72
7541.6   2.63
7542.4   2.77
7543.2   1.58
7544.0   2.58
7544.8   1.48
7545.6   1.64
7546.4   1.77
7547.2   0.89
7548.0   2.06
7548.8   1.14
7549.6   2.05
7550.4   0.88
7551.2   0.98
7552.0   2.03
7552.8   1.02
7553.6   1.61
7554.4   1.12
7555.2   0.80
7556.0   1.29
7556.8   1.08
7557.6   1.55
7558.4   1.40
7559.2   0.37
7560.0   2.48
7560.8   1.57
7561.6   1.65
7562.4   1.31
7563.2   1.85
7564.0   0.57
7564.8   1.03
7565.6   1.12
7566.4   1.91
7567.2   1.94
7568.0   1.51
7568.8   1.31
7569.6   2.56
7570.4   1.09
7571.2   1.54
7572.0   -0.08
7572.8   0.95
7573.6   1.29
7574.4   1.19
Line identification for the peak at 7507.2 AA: [N II]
